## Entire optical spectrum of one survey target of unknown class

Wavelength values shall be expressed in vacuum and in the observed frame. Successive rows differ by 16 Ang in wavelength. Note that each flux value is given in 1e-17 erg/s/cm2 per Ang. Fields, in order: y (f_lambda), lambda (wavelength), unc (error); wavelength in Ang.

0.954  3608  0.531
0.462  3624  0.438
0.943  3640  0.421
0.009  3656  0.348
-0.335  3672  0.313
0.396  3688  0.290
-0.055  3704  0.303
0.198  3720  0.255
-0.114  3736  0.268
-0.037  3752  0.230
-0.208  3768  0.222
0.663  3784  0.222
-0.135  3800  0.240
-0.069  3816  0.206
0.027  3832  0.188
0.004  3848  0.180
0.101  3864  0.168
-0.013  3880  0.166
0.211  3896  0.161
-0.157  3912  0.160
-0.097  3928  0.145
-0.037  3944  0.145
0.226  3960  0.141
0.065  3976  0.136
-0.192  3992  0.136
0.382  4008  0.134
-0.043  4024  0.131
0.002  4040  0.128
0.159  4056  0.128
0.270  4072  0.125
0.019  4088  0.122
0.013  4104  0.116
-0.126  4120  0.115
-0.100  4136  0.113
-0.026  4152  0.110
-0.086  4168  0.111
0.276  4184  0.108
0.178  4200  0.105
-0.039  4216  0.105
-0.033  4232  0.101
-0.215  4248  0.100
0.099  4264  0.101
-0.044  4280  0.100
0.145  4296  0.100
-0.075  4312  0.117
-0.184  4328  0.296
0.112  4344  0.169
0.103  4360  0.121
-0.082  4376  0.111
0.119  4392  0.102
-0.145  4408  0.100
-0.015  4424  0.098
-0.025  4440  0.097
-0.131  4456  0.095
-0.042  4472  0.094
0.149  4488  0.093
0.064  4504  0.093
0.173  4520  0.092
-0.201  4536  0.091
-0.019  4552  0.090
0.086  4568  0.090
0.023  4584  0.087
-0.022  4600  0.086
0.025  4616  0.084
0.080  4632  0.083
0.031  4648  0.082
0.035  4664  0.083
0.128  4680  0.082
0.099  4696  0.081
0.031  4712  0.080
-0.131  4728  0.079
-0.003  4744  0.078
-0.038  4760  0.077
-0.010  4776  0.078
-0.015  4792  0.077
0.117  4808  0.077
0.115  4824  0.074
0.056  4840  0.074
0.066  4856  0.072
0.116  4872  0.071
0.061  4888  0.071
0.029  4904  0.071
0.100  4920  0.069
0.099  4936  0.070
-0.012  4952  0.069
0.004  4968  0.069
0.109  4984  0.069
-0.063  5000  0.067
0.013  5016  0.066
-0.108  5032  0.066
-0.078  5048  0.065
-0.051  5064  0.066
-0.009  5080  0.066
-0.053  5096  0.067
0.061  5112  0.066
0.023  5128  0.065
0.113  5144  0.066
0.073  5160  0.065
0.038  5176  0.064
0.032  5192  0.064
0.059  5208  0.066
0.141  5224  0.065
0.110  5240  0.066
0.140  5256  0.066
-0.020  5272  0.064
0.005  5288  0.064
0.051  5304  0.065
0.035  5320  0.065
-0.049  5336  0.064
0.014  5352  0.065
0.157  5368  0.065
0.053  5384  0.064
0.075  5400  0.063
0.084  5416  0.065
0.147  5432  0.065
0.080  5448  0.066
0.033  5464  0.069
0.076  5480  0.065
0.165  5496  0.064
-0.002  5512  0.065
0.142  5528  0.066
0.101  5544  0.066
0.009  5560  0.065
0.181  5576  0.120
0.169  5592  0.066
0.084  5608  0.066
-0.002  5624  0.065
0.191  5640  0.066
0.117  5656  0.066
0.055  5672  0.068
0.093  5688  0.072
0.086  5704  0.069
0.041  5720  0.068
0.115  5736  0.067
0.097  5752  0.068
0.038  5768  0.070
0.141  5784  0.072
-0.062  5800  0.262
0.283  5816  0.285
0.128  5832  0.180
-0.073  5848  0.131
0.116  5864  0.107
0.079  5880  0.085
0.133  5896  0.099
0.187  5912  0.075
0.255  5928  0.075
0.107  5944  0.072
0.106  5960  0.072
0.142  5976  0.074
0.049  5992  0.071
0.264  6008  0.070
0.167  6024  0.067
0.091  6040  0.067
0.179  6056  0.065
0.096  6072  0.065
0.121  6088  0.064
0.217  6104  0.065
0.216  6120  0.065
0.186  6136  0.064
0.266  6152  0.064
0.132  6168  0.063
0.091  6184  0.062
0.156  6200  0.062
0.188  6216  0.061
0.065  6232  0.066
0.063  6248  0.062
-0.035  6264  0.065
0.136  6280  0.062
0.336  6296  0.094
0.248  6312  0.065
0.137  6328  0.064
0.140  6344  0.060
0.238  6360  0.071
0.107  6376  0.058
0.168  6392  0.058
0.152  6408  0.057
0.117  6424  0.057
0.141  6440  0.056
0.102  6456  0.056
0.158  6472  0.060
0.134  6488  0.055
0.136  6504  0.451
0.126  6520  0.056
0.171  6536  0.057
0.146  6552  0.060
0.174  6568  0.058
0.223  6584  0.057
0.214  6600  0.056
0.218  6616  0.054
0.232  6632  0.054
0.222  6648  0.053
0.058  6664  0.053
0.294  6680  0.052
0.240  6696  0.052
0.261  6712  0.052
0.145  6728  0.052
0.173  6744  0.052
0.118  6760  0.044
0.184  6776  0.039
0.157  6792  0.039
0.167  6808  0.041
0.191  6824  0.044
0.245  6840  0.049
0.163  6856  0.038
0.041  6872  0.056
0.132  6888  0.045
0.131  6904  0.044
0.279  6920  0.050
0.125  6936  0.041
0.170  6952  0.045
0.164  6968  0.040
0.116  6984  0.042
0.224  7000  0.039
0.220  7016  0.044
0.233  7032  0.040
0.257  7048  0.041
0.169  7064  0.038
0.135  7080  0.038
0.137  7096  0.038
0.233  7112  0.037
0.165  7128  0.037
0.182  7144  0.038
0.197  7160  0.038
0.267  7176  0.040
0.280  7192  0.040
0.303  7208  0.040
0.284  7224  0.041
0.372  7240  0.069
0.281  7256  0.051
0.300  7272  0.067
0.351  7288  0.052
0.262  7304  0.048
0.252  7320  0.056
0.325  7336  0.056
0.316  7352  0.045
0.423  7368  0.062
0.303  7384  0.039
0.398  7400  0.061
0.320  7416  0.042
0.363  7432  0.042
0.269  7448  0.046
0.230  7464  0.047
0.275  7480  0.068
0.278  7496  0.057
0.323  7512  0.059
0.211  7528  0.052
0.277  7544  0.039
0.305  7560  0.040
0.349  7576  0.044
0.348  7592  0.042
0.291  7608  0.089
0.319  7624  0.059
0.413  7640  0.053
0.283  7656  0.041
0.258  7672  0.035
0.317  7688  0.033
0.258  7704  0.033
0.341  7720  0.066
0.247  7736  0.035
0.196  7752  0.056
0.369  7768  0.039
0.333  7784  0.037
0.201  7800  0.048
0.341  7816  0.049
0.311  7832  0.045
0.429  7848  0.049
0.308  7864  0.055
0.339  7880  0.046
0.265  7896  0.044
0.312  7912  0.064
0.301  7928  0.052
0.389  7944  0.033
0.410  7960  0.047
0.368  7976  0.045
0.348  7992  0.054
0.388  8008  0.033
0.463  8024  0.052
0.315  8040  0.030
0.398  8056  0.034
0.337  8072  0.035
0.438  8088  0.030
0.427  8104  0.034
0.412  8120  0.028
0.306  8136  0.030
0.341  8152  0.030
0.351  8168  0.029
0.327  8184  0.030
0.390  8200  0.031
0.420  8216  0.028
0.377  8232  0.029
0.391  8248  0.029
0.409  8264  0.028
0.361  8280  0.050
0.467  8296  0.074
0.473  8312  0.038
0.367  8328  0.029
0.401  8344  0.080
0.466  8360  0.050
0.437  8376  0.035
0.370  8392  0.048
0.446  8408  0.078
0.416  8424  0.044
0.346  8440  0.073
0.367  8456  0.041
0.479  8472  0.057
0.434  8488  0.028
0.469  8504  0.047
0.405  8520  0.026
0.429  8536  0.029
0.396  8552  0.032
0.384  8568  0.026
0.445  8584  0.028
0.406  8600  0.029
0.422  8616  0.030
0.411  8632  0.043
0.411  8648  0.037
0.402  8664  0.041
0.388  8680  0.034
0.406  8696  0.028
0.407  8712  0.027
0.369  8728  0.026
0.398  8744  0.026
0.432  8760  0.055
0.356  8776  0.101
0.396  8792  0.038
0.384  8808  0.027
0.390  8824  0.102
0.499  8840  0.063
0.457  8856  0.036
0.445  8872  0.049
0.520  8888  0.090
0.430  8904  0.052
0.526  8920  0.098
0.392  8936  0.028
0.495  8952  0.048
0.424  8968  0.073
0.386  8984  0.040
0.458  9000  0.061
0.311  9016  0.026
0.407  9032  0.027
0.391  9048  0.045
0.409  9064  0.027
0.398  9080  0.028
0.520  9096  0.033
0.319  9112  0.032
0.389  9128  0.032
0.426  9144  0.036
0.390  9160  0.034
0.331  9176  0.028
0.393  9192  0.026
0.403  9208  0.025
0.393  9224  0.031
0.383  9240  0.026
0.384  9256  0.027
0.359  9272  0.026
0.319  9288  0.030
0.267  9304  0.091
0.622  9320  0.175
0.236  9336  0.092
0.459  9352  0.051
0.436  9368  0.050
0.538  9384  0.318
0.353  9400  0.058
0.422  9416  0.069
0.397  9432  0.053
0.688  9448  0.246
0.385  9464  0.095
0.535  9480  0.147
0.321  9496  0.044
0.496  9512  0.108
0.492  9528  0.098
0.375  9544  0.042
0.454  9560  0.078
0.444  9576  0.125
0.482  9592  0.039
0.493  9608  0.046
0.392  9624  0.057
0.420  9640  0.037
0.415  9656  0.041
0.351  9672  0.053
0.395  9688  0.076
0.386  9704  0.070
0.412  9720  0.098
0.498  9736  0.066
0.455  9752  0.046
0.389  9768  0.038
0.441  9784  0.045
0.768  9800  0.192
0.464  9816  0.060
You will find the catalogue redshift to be 0.798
